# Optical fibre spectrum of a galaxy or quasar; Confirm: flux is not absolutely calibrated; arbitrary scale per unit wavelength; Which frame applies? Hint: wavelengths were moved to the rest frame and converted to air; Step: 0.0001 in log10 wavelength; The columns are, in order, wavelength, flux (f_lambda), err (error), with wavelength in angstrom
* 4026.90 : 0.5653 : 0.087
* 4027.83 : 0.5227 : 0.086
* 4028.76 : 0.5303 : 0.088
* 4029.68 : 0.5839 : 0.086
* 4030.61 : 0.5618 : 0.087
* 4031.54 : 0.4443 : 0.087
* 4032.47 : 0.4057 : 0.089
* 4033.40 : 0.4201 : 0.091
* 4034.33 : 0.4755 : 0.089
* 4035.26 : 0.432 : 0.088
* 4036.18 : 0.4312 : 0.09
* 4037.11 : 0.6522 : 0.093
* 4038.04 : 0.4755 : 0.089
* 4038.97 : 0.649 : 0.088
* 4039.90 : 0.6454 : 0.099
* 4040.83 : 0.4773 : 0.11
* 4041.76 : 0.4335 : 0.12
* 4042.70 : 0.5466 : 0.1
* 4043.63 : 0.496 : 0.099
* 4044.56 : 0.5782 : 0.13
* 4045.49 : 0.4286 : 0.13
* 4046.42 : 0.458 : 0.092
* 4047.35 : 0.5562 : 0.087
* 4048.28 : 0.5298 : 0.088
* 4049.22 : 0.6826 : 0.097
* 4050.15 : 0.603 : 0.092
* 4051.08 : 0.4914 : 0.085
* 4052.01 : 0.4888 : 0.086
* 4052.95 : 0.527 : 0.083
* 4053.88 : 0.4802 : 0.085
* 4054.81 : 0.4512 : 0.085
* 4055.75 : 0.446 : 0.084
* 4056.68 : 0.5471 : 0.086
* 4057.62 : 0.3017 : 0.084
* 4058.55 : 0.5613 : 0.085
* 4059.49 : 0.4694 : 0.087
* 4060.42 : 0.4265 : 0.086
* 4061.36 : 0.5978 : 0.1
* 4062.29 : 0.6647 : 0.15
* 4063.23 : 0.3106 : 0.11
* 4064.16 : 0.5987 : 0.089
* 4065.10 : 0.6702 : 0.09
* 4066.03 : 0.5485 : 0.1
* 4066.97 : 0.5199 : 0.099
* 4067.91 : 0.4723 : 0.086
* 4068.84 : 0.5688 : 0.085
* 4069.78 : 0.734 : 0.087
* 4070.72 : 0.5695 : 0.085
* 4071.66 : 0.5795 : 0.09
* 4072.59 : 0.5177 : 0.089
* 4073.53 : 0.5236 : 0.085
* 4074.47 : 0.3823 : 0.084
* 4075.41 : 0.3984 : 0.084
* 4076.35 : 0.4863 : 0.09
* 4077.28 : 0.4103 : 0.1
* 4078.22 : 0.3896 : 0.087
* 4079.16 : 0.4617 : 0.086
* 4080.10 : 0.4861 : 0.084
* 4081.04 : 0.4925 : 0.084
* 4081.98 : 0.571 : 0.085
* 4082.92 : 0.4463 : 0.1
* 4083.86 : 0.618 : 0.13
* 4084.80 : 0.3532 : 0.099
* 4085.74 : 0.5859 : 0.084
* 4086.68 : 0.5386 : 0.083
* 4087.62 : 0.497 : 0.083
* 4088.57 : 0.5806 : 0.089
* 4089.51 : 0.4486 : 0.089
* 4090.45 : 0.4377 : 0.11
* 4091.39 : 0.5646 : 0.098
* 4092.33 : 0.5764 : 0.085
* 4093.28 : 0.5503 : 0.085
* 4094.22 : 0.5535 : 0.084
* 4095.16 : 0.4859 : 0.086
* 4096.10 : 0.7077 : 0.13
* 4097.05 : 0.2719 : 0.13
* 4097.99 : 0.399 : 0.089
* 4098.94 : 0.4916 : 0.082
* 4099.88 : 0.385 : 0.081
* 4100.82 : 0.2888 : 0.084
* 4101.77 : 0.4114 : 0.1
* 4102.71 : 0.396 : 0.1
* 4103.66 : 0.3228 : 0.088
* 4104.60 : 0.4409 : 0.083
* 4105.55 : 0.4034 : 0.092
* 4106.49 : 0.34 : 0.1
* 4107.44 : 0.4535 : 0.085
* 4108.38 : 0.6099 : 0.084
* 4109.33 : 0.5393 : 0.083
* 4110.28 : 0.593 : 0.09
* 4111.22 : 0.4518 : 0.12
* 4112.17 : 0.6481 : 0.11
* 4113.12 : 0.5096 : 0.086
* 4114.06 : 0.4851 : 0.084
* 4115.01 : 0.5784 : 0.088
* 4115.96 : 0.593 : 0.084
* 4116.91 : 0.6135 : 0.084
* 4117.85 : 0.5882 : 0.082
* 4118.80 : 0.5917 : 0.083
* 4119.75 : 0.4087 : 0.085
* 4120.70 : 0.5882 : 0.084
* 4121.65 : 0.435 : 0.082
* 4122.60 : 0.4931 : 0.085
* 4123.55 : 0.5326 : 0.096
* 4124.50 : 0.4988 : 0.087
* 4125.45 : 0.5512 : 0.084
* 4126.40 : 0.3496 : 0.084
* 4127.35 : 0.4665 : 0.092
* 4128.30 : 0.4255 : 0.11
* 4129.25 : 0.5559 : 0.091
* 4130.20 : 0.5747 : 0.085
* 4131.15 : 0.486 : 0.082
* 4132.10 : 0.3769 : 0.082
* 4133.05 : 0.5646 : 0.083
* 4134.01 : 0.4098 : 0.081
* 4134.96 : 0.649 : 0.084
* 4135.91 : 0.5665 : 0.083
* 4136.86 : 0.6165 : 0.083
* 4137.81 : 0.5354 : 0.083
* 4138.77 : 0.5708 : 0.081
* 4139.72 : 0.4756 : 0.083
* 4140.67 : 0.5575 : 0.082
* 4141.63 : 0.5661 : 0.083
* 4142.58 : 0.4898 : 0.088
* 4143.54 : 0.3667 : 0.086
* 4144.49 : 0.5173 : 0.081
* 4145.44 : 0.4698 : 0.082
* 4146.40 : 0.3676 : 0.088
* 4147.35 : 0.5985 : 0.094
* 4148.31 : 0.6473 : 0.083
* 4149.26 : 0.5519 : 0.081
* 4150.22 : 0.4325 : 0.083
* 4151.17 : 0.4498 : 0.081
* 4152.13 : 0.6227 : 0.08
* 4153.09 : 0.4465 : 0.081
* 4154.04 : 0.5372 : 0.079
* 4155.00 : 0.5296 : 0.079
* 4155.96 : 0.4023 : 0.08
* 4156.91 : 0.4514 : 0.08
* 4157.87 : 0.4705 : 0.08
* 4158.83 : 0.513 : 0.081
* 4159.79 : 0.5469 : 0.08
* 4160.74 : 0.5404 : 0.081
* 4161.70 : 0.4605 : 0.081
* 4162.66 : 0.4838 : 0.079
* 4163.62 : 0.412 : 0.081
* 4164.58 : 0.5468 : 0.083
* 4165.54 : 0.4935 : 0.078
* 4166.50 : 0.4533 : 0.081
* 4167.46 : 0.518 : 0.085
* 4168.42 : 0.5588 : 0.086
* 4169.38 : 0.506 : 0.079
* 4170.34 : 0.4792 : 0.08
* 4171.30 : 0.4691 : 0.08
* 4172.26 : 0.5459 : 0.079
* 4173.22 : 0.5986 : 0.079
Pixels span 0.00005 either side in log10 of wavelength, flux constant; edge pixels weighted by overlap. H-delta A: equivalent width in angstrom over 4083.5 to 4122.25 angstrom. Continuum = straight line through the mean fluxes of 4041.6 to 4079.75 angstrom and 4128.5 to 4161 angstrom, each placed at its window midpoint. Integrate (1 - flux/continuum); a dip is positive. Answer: 1.2 angstrom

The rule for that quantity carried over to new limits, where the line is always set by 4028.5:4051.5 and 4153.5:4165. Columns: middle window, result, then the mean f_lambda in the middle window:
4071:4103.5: 1.9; 0.478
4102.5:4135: 0.1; 0.5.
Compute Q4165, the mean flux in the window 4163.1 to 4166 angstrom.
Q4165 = 0.483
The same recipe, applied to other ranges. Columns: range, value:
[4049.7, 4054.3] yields 0.518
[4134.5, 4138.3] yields 0.592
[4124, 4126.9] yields 0.467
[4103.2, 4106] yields 0.389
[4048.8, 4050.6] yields 0.643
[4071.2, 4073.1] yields 0.55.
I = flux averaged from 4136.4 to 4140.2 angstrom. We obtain 0.55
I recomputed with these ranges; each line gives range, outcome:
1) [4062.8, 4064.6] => 0.457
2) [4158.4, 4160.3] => 0.532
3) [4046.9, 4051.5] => 0.573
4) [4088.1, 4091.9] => 0.51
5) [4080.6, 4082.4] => 0.531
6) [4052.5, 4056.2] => 0.476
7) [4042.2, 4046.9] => 0.501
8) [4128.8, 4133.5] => 0.512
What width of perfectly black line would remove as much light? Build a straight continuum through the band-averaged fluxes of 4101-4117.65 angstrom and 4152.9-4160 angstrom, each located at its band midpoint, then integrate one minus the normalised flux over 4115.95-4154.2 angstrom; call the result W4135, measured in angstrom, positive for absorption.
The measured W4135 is -2.0 angstrom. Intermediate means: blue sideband 0.492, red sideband 0.487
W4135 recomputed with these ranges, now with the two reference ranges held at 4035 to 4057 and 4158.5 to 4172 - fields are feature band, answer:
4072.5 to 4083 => 1.1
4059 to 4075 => -0.6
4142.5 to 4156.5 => 0.2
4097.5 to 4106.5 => 2.1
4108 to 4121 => -1.2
